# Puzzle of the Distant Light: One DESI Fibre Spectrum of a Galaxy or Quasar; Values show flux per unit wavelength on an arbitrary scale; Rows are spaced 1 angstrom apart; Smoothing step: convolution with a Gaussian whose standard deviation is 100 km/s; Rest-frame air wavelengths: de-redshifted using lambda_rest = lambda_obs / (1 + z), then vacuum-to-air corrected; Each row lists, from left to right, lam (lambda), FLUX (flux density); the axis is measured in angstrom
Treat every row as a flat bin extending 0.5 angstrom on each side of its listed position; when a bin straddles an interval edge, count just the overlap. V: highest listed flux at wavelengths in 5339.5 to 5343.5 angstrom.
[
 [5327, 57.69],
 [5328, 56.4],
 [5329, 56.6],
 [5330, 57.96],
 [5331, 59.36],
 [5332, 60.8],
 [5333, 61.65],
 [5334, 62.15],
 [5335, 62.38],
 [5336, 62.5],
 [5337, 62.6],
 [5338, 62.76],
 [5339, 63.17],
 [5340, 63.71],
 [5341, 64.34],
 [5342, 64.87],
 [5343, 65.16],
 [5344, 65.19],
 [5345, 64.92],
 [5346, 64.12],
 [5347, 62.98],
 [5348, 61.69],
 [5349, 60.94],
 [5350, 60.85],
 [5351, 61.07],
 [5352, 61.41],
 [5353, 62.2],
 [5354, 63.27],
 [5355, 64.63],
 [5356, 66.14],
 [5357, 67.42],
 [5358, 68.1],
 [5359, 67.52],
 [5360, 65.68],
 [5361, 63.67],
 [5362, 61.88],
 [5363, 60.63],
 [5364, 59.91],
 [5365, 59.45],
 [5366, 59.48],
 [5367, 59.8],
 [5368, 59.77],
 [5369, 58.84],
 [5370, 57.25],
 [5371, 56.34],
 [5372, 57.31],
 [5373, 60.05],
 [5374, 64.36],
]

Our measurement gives 65.16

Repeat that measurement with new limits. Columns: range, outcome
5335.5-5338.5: 62.76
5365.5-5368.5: 59.8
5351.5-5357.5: 67.42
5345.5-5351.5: 64.12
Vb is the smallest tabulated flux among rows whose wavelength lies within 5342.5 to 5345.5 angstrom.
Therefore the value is 64.92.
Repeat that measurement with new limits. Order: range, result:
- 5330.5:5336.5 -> 59.36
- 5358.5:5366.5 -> 59.45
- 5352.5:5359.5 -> 62.2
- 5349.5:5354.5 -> 60.85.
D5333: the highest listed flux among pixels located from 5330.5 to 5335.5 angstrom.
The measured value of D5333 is 62.38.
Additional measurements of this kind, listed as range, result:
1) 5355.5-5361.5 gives 68.1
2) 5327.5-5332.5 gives 60.8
